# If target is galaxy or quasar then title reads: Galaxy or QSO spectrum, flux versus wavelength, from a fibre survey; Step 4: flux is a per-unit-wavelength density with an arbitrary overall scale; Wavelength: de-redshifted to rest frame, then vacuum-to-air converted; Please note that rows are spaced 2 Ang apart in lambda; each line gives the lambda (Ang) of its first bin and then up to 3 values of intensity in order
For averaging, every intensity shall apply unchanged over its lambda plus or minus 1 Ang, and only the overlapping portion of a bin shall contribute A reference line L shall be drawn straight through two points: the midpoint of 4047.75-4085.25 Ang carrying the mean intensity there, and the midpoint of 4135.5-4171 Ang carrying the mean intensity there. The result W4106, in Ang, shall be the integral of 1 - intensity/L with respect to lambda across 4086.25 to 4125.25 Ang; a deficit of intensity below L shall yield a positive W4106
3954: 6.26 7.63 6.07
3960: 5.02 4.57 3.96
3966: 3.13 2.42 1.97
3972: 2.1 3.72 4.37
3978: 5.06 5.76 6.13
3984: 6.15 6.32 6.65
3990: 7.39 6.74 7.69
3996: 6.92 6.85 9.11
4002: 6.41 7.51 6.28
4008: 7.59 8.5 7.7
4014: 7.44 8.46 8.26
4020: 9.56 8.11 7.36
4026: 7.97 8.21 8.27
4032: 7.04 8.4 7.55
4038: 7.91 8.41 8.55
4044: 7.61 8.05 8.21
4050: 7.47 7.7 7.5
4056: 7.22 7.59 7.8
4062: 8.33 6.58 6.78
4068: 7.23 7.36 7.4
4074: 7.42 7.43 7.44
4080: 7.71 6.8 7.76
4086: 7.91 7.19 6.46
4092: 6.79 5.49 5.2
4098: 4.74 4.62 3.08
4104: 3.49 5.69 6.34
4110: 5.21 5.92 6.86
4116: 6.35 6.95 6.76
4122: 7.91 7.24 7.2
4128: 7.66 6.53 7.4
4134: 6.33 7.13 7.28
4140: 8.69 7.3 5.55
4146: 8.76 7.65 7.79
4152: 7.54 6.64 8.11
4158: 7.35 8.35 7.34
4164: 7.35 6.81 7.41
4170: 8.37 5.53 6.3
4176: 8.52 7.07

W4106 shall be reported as 8.0 Ang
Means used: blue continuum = 7.45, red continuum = 7.53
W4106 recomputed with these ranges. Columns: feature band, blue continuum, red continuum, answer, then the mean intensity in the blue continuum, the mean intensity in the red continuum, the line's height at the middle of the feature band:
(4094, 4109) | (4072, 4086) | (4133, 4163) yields 5.4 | 7.46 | 7.45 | 7.46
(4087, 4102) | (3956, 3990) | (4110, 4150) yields 2.2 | 4.76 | 7.1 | 6.57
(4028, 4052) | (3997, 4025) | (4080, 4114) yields -2.7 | 7.8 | 5.88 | 7.15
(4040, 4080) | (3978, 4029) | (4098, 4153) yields -3.3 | 7.36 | 6.6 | 7.01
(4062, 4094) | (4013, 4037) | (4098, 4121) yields -3.6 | 8.05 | 5.53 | 6.47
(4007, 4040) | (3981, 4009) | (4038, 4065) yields -2.9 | 6.98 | 7.78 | 7.38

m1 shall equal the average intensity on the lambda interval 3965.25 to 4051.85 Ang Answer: 6.89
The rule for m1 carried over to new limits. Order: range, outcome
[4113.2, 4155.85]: 7.23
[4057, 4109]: 6.56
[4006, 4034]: 7.99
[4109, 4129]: 6.81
